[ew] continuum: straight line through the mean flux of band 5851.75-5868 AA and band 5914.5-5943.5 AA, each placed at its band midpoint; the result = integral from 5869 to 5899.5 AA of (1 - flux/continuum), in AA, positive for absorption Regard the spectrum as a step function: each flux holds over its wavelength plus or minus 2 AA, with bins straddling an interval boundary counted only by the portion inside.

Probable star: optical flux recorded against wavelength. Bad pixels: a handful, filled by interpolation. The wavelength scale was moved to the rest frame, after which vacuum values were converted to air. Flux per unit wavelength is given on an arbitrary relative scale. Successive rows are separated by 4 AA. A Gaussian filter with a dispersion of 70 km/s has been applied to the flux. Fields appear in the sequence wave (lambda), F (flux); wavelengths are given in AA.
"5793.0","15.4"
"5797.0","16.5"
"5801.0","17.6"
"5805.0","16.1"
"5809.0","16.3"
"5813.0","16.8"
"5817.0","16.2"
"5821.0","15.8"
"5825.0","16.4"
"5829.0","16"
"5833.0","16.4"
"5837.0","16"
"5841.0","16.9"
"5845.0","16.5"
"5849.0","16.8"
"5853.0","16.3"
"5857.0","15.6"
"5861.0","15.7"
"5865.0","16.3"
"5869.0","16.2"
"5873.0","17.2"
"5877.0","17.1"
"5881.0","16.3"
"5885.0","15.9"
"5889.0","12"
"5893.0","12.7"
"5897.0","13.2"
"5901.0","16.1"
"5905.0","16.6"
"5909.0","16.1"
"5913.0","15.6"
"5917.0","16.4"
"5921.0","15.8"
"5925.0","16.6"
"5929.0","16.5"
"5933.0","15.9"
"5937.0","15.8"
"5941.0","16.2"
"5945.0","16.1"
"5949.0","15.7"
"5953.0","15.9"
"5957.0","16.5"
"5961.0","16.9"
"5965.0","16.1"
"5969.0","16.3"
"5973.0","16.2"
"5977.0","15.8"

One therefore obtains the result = 1.9 AA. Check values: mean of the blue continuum 16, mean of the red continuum 16.2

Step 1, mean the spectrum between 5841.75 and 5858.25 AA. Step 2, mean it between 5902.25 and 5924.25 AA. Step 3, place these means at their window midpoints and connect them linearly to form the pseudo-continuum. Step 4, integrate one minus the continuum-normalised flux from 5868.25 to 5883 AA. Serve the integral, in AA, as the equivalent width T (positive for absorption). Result -0.4 AA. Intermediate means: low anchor 16.4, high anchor 16.1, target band 16.7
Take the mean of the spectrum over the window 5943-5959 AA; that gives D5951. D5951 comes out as 16.1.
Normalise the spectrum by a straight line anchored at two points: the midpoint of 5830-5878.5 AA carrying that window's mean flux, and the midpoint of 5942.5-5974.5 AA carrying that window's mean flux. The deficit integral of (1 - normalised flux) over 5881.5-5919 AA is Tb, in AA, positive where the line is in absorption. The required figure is 3.0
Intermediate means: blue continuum 16.4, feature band 15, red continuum 16.2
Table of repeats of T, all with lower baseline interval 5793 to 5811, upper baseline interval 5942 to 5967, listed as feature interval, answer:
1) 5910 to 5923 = 0.3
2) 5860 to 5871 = 0.2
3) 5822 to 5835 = 0.2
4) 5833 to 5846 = 0.0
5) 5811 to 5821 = 0.1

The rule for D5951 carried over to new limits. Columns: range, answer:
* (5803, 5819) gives 16.4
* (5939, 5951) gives 16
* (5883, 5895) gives 13.5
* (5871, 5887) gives 16.6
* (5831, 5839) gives 16.2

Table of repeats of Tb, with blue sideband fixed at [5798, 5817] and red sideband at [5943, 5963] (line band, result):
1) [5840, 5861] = 0.2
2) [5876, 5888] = 0.3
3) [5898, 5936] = 0.5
